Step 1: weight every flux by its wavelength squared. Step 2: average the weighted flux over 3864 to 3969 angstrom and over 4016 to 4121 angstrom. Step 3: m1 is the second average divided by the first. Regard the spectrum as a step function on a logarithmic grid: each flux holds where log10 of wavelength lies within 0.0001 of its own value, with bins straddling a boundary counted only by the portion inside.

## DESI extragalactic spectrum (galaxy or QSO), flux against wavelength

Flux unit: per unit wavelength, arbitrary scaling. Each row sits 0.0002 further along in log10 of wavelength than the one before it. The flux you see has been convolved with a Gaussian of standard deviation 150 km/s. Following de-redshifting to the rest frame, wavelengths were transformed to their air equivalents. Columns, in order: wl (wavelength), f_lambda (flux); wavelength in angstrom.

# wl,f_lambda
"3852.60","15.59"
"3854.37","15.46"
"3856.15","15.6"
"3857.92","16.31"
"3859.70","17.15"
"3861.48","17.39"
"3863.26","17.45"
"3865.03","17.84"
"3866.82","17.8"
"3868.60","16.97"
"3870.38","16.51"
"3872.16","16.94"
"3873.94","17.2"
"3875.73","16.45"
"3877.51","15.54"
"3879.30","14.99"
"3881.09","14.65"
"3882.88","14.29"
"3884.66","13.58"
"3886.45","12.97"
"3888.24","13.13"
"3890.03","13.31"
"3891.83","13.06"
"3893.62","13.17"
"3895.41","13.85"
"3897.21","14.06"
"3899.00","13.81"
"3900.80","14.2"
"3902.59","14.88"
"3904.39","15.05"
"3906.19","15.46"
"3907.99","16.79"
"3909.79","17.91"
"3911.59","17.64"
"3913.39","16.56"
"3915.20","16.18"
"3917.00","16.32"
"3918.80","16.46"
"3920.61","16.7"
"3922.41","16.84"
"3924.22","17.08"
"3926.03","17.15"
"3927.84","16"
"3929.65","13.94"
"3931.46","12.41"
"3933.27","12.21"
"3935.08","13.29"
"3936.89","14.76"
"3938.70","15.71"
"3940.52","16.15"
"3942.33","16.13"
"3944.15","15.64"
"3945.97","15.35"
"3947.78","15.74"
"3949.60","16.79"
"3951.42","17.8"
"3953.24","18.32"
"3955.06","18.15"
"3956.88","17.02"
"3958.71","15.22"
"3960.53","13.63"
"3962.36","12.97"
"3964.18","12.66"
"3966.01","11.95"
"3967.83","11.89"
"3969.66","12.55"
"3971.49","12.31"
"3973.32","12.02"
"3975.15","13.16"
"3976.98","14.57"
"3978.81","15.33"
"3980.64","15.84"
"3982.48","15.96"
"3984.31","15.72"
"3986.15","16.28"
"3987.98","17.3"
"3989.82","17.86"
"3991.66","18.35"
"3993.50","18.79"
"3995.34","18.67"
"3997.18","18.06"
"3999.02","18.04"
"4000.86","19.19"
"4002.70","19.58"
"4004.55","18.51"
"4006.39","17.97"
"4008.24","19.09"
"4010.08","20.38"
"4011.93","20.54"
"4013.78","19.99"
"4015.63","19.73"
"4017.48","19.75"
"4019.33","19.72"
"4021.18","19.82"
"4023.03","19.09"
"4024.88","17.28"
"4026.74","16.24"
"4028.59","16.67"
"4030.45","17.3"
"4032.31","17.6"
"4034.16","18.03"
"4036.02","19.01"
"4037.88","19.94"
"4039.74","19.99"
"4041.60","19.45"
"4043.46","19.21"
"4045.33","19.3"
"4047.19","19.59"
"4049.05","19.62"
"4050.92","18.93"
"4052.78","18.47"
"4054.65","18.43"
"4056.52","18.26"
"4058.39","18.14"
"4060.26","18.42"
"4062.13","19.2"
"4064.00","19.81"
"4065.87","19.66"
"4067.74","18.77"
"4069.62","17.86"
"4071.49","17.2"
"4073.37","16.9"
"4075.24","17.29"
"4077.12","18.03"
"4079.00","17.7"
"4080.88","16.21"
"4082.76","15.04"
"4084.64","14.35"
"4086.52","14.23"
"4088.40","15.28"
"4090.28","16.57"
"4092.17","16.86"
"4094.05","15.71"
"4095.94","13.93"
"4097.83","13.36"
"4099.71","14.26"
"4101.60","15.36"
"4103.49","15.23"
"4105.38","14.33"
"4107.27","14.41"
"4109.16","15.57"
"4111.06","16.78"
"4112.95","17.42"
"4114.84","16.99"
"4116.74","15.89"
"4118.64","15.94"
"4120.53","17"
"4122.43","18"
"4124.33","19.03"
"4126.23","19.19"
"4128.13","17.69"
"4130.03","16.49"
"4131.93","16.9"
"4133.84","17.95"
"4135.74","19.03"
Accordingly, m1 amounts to 1.22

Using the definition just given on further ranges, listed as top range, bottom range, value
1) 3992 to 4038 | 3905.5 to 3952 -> 1.23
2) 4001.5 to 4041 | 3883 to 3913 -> 1.38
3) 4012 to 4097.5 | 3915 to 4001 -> 1.21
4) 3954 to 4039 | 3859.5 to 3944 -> 1.15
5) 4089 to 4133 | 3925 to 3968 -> 1.17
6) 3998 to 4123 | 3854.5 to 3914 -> 1.24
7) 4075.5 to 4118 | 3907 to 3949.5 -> 1.08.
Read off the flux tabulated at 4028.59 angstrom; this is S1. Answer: 16.67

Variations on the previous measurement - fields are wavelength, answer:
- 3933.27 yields 12.21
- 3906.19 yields 15.46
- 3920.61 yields 16.7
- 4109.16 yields 15.57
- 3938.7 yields 15.71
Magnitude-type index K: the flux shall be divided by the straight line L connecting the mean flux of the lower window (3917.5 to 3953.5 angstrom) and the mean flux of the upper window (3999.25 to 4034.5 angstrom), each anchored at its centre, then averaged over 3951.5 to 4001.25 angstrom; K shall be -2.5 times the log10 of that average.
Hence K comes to 0.11 mag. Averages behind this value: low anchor 15.7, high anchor 18.8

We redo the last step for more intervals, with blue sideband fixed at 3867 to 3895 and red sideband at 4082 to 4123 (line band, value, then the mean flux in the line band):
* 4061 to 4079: -0.18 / 18.3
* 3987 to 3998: -0.19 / 18.2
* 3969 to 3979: 0.15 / 13.2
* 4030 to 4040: -0.21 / 18.6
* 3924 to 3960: -0.04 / 15.7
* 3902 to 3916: -0.09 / 16.3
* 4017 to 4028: -0.21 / 18.6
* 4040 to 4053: -0.25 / 19.3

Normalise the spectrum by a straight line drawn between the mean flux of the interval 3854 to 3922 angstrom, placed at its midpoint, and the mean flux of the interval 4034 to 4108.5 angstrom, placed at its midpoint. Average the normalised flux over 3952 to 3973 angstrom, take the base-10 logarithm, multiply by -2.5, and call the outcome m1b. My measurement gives 0.147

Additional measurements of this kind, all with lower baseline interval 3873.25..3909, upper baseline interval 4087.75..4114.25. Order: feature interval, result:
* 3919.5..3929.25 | -0.135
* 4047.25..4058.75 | -0.228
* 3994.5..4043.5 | -0.244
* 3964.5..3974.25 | 0.215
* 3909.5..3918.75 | -0.153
